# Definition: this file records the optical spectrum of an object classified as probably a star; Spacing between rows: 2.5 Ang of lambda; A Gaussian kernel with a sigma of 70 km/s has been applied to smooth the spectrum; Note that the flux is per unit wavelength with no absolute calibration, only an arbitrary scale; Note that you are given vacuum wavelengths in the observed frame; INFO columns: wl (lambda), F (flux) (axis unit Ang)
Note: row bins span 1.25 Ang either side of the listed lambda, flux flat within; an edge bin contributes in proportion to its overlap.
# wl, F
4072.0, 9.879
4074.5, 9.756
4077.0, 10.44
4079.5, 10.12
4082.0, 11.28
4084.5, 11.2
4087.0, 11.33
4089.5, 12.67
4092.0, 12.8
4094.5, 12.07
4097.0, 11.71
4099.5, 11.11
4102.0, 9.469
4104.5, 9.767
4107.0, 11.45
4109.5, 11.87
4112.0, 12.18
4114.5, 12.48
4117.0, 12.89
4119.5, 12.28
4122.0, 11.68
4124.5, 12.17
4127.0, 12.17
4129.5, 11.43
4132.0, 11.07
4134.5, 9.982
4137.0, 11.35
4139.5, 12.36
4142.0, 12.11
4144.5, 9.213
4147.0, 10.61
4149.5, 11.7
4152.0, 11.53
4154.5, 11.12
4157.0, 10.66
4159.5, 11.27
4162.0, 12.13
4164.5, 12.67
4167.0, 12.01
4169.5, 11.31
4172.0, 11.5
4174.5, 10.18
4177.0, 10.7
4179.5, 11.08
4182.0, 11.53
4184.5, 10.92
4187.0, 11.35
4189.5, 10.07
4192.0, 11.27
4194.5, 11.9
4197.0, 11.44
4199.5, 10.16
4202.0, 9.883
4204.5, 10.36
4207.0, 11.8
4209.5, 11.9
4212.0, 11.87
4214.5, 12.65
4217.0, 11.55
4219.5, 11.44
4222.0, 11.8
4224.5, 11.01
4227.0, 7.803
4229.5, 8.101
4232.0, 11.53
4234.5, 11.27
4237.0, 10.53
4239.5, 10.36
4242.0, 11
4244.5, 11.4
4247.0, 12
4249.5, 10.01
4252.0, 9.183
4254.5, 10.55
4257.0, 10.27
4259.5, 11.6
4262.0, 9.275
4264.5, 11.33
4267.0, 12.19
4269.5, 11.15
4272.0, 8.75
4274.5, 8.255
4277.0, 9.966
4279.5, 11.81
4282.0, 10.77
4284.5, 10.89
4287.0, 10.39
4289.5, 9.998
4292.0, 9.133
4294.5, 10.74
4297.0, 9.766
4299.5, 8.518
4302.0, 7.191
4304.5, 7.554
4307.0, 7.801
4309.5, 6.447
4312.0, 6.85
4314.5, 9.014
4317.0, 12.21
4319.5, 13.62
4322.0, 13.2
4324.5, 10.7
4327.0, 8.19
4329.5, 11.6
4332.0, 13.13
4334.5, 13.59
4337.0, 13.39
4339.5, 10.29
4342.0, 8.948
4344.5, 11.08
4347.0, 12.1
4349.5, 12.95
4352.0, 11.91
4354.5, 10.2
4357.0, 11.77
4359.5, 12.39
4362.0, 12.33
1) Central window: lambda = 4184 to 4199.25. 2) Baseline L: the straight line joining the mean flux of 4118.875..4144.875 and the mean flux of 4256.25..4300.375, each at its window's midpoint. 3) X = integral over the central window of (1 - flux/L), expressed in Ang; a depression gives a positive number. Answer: -0.1 Ang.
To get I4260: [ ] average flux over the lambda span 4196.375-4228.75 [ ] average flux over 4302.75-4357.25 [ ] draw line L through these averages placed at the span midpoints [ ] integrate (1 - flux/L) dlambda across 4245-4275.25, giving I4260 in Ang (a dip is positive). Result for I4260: 1.2 Ang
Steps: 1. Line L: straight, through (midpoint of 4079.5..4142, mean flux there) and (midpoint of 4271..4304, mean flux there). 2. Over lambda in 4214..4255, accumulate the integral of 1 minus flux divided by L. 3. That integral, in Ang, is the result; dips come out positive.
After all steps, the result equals -1.8 Ang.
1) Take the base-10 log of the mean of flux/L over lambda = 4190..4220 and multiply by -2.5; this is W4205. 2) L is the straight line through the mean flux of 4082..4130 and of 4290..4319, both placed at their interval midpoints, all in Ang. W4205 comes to -0.106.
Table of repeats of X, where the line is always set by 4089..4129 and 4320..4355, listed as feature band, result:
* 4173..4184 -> 0.8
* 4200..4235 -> 2.4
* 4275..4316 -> 8.6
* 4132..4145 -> 0.7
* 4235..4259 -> 2.1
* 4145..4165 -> 0.7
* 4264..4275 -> 1.2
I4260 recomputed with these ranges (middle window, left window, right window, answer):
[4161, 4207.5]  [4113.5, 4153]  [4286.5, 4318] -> -1.8 Ang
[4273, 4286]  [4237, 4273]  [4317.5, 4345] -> 0.8 Ang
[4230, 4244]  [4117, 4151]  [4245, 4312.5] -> -0.8 Ang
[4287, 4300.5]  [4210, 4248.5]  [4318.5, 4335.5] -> 2.2 Ang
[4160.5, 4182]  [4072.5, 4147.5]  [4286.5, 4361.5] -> -0.6 Ang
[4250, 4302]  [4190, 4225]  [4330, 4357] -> 6.3 Ang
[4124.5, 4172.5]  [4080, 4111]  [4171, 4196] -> -1.0 Ang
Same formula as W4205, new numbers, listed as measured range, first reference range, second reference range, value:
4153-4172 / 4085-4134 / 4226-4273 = -0.04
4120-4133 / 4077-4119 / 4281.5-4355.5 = -0.04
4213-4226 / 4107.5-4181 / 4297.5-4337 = -0.07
